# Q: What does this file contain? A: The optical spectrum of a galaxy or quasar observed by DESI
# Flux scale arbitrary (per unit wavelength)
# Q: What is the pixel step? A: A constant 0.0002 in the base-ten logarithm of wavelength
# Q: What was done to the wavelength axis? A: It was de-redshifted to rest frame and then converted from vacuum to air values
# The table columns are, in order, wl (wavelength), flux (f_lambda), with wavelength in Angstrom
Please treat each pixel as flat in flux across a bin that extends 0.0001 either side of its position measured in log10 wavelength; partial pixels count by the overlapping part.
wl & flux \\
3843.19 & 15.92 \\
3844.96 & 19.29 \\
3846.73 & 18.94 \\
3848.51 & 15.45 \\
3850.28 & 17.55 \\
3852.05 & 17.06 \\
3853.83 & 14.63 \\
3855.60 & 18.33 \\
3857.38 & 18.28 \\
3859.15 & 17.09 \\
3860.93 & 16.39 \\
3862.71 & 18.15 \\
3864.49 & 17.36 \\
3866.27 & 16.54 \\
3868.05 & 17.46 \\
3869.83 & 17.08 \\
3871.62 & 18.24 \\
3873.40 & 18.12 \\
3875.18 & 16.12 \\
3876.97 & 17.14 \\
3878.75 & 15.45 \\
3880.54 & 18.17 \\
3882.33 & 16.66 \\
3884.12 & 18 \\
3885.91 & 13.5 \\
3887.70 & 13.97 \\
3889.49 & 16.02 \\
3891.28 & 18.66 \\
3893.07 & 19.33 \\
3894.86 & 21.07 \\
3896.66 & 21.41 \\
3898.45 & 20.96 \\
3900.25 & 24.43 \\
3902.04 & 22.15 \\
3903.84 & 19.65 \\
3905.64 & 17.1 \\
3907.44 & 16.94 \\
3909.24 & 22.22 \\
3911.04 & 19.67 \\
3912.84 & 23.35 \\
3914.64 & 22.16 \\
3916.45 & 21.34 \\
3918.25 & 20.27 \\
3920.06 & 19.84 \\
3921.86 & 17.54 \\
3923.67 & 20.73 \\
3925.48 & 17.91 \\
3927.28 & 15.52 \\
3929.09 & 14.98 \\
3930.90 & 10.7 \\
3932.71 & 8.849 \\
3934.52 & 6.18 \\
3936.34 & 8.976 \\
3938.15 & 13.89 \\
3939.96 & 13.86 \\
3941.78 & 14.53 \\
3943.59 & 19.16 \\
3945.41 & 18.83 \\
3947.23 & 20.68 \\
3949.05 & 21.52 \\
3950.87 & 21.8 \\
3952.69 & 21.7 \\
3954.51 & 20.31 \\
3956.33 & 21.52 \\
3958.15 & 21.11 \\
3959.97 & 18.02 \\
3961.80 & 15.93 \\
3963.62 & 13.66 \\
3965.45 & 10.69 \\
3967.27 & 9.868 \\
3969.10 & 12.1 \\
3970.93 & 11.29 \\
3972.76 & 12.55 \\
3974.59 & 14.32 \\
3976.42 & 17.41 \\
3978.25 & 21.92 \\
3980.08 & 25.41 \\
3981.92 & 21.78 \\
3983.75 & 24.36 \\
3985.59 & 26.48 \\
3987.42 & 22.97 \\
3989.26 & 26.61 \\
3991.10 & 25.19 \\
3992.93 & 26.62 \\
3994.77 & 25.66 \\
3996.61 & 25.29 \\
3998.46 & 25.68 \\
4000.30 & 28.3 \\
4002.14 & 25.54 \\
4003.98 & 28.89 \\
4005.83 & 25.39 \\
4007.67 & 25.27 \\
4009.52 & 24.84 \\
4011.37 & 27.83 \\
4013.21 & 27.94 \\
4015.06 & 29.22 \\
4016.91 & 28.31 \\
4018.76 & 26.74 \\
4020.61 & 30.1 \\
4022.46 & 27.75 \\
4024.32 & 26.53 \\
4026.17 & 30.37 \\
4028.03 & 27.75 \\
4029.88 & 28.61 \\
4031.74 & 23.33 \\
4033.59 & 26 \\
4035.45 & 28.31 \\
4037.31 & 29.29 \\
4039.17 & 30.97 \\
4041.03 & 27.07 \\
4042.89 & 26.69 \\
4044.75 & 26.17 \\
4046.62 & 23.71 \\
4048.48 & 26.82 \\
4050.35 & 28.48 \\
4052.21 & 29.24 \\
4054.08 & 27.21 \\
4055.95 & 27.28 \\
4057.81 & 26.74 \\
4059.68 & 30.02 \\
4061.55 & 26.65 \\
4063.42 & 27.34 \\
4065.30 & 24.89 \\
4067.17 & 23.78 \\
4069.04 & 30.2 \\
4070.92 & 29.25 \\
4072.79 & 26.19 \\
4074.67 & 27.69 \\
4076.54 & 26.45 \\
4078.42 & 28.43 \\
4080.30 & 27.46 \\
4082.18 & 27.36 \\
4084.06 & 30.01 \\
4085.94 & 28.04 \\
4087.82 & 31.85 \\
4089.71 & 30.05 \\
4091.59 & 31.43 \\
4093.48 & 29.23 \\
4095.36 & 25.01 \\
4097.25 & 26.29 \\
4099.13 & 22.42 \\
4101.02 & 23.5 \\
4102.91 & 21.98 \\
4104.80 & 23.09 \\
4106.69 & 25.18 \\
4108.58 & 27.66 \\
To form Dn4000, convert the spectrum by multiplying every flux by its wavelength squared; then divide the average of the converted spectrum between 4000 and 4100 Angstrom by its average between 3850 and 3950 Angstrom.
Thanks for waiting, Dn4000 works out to 1.69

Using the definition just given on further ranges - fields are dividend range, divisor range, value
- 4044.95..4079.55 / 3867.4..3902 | 1.64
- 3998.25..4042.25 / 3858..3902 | 1.65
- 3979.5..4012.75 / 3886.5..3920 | 1.35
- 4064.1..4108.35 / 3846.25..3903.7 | 1.68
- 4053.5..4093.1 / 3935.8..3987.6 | 1.66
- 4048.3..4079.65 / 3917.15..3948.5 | 1.89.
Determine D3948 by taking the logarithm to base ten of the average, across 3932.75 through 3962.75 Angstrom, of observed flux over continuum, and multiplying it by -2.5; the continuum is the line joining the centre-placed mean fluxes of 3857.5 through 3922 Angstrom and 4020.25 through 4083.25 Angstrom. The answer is 0.26 mag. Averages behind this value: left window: 18.6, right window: 27.5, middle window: 17.1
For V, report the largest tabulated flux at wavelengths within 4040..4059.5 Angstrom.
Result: 29.24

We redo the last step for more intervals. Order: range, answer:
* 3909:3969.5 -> 23.35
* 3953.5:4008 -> 28.89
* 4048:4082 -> 30.2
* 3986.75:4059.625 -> 30.97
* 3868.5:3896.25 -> 21.07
